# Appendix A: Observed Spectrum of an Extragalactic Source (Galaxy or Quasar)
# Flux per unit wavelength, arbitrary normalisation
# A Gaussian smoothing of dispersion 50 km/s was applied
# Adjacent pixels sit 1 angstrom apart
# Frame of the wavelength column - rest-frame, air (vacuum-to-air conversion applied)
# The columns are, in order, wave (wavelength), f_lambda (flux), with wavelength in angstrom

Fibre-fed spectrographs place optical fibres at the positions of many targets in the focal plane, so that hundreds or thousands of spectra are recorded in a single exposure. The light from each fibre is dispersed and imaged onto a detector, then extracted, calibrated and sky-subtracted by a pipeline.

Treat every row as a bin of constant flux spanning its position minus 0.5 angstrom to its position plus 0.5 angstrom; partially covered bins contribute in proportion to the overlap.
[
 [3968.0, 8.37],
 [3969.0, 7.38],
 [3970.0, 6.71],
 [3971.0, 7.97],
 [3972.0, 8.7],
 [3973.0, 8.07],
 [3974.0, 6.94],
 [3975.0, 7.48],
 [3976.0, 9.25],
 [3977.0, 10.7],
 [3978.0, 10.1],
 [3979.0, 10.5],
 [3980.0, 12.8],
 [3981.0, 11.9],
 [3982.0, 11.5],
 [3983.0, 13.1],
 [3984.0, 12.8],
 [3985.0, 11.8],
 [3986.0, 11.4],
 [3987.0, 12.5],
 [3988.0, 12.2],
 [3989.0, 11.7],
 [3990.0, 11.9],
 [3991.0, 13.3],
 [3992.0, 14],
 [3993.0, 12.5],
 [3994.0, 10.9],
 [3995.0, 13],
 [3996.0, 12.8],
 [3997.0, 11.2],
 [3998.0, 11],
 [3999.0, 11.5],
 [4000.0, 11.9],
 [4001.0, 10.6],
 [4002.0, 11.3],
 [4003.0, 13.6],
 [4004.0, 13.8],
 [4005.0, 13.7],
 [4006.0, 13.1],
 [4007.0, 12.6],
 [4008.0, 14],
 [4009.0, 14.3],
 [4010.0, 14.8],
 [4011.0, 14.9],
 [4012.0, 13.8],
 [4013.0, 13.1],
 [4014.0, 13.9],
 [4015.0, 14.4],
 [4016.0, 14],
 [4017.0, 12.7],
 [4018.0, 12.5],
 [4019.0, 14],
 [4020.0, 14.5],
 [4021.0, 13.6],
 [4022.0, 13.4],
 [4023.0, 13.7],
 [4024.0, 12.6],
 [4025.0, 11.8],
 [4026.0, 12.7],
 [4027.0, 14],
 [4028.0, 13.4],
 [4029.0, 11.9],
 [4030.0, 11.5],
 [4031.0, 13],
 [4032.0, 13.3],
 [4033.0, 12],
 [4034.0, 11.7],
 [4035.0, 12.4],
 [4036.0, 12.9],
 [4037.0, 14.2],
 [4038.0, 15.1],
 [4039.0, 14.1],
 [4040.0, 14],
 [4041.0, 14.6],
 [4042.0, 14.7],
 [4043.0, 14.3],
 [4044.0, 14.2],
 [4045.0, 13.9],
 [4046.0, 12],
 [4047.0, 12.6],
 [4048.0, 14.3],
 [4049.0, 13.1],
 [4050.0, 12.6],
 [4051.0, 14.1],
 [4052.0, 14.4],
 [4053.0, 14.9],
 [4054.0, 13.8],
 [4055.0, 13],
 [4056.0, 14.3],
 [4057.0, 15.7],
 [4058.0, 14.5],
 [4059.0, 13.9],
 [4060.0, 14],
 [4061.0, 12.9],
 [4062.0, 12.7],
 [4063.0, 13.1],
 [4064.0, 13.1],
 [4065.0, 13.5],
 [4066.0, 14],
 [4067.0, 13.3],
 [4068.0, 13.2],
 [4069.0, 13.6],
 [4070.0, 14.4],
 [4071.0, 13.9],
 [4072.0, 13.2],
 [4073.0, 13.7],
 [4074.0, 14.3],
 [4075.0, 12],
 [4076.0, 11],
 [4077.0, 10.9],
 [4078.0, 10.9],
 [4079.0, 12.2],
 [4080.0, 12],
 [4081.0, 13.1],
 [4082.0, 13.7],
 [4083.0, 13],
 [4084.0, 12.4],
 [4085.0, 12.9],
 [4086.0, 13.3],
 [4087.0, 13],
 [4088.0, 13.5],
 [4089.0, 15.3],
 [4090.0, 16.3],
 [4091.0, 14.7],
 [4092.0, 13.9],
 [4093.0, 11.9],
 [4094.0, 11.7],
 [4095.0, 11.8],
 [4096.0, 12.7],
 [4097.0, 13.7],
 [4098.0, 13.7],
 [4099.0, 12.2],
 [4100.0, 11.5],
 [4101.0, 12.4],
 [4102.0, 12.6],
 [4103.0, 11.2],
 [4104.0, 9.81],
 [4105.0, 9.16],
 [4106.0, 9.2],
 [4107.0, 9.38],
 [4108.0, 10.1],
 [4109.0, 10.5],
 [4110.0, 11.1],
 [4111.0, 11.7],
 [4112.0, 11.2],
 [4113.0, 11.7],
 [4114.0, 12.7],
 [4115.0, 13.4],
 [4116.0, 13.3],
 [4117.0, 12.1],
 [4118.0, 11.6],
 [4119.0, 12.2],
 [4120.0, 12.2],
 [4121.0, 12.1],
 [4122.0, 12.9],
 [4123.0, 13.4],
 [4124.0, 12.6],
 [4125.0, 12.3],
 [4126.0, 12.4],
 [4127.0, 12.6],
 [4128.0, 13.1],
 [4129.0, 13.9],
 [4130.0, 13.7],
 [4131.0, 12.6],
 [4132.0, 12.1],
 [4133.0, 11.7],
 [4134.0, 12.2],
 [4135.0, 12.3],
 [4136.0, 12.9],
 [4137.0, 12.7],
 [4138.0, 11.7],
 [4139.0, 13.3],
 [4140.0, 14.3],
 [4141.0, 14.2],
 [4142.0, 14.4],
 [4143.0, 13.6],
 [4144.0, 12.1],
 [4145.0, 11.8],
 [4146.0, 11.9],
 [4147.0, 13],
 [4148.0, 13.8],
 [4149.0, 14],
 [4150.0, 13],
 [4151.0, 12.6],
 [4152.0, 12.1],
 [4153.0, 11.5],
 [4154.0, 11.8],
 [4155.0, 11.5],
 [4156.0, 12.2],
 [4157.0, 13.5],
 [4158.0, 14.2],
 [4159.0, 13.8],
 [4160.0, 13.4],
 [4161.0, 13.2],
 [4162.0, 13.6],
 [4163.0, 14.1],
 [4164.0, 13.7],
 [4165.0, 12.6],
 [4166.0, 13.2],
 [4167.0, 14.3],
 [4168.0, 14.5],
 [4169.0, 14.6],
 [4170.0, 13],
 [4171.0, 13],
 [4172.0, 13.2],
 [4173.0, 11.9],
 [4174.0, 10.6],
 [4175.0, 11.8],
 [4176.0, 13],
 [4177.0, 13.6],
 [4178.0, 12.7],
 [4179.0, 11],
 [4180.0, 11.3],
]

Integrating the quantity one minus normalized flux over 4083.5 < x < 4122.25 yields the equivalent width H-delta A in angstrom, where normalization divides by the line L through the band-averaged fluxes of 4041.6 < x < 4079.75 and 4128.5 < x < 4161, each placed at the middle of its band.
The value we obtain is 2.71 angstrom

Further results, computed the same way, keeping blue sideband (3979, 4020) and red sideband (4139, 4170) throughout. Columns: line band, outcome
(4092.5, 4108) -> 1.9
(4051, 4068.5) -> -1.2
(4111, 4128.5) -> 0.9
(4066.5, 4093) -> -0.4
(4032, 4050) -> -0.9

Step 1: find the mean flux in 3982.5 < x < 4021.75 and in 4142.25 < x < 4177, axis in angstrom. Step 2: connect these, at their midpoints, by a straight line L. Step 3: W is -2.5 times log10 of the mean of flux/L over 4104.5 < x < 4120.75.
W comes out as 0.14 mag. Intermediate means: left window 12.9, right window 13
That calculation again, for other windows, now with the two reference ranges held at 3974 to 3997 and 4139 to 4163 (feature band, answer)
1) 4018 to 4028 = -0.12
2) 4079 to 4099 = -0.06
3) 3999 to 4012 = -0.12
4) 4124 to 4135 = 0.02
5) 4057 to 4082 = -0.07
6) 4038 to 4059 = -0.15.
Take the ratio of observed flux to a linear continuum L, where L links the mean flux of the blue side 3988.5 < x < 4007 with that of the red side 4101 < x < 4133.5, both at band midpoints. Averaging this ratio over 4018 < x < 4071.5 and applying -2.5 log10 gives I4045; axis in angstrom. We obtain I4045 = -0.11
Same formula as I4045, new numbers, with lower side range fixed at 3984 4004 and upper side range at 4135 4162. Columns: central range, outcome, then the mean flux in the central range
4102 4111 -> 0.23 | 10.3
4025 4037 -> -0.03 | 12.7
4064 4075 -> -0.09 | 13.6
